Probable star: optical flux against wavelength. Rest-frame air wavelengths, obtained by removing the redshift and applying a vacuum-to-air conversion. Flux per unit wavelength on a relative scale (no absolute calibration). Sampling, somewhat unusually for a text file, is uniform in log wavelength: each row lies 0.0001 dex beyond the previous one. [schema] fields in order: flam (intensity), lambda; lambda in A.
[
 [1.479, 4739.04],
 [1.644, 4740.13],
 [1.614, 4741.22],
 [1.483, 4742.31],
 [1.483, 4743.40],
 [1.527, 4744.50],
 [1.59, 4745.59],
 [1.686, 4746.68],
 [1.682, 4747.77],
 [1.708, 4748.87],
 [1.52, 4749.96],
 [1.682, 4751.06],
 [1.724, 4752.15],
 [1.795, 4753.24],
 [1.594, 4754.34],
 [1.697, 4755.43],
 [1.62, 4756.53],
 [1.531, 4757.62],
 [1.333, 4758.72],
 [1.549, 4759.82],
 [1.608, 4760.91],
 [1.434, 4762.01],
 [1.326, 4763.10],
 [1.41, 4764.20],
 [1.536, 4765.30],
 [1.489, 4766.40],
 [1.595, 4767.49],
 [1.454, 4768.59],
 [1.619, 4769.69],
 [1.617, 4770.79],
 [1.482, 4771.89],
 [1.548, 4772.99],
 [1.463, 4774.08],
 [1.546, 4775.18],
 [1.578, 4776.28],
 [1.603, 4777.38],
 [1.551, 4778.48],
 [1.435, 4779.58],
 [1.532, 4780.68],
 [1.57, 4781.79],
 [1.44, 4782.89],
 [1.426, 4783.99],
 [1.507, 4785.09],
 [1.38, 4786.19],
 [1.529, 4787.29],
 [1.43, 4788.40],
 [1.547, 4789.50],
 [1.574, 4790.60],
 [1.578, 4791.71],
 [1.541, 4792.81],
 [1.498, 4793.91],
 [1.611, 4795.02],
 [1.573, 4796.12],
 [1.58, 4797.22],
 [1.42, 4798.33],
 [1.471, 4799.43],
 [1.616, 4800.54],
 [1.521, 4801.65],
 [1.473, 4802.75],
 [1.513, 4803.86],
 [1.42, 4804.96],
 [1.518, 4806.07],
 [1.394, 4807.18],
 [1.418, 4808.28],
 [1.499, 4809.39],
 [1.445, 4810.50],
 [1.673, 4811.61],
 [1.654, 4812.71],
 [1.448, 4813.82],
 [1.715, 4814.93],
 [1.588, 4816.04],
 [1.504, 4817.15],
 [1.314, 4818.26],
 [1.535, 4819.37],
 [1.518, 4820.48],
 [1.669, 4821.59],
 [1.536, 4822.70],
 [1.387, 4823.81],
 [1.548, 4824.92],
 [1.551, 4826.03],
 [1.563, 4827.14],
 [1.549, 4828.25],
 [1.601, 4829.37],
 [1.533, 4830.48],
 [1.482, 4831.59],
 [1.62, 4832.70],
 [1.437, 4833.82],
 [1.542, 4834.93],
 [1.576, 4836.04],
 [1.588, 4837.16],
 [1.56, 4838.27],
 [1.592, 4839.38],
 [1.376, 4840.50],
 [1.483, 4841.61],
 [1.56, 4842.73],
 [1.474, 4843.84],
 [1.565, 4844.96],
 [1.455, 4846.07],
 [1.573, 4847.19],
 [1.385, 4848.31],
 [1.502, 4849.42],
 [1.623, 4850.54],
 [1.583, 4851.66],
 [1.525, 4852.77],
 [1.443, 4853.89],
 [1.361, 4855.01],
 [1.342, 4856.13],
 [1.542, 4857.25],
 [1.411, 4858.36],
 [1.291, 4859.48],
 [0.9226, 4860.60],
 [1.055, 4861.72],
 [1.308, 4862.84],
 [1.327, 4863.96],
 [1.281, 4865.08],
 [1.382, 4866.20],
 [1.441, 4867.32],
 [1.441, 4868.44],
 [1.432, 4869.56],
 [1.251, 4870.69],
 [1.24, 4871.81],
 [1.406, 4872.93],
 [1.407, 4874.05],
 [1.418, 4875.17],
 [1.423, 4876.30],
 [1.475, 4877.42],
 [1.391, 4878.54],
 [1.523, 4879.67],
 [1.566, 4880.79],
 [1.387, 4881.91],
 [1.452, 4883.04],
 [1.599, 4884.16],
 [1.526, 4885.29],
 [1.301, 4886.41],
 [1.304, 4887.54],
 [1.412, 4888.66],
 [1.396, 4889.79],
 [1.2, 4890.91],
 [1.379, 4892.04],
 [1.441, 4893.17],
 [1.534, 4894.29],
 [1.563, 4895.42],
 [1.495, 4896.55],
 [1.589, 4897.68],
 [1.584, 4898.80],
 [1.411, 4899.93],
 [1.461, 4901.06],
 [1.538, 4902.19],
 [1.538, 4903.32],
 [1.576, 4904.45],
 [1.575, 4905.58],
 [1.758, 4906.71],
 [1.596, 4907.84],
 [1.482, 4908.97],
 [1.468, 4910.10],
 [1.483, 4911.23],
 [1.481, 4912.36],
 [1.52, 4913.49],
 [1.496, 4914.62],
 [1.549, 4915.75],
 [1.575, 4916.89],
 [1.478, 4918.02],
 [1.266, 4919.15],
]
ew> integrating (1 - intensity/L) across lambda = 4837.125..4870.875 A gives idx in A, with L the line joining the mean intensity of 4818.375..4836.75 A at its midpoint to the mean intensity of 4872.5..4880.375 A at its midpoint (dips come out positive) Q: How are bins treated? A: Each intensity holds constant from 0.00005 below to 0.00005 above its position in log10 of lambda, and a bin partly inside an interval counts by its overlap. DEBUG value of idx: 1.4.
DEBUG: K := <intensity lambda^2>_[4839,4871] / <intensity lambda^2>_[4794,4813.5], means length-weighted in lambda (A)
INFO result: 1.0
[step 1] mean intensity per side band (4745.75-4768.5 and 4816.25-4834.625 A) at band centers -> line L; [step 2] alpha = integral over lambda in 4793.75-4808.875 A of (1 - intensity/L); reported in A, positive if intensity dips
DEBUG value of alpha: 0.38 A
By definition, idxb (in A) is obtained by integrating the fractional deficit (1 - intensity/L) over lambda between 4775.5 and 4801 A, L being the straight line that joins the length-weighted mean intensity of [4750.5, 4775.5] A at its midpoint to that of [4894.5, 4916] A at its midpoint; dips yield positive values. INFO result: 0.4 A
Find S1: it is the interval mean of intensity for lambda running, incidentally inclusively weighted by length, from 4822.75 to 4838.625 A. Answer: 1.54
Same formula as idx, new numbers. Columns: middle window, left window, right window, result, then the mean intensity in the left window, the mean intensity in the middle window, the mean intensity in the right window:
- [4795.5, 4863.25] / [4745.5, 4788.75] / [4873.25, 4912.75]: 1.0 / 1.55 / 1.49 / 1.48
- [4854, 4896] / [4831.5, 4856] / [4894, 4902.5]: 3.7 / 1.51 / 1.38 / 1.52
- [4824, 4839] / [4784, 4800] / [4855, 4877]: -1.4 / 1.51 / 1.55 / 1.33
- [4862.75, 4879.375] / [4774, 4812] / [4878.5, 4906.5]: 1.2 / 1.51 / 1.38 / 1.47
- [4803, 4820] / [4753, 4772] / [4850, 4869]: -0.7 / 1.53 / 1.51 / 1.37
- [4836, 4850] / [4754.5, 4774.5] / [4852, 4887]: -0.9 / 1.52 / 1.51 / 1.38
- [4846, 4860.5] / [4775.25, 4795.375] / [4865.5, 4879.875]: -0.2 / 1.52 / 1.45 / 1.4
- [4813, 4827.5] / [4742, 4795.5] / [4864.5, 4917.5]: -0.2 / 1.54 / 1.53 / 1.46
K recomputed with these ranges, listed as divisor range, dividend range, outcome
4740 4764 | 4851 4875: 0.90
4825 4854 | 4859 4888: 0.91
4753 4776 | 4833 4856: 1.02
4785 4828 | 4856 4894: 0.93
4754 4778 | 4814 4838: 1.03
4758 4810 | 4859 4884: 0.94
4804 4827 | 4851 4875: 0.91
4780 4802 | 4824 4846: 1.03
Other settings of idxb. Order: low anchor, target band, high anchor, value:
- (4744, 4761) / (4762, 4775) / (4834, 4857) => 0.78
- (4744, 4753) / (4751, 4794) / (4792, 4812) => 1.43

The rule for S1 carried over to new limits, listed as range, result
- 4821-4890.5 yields 1.45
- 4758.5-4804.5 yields 1.51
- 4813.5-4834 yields 1.53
